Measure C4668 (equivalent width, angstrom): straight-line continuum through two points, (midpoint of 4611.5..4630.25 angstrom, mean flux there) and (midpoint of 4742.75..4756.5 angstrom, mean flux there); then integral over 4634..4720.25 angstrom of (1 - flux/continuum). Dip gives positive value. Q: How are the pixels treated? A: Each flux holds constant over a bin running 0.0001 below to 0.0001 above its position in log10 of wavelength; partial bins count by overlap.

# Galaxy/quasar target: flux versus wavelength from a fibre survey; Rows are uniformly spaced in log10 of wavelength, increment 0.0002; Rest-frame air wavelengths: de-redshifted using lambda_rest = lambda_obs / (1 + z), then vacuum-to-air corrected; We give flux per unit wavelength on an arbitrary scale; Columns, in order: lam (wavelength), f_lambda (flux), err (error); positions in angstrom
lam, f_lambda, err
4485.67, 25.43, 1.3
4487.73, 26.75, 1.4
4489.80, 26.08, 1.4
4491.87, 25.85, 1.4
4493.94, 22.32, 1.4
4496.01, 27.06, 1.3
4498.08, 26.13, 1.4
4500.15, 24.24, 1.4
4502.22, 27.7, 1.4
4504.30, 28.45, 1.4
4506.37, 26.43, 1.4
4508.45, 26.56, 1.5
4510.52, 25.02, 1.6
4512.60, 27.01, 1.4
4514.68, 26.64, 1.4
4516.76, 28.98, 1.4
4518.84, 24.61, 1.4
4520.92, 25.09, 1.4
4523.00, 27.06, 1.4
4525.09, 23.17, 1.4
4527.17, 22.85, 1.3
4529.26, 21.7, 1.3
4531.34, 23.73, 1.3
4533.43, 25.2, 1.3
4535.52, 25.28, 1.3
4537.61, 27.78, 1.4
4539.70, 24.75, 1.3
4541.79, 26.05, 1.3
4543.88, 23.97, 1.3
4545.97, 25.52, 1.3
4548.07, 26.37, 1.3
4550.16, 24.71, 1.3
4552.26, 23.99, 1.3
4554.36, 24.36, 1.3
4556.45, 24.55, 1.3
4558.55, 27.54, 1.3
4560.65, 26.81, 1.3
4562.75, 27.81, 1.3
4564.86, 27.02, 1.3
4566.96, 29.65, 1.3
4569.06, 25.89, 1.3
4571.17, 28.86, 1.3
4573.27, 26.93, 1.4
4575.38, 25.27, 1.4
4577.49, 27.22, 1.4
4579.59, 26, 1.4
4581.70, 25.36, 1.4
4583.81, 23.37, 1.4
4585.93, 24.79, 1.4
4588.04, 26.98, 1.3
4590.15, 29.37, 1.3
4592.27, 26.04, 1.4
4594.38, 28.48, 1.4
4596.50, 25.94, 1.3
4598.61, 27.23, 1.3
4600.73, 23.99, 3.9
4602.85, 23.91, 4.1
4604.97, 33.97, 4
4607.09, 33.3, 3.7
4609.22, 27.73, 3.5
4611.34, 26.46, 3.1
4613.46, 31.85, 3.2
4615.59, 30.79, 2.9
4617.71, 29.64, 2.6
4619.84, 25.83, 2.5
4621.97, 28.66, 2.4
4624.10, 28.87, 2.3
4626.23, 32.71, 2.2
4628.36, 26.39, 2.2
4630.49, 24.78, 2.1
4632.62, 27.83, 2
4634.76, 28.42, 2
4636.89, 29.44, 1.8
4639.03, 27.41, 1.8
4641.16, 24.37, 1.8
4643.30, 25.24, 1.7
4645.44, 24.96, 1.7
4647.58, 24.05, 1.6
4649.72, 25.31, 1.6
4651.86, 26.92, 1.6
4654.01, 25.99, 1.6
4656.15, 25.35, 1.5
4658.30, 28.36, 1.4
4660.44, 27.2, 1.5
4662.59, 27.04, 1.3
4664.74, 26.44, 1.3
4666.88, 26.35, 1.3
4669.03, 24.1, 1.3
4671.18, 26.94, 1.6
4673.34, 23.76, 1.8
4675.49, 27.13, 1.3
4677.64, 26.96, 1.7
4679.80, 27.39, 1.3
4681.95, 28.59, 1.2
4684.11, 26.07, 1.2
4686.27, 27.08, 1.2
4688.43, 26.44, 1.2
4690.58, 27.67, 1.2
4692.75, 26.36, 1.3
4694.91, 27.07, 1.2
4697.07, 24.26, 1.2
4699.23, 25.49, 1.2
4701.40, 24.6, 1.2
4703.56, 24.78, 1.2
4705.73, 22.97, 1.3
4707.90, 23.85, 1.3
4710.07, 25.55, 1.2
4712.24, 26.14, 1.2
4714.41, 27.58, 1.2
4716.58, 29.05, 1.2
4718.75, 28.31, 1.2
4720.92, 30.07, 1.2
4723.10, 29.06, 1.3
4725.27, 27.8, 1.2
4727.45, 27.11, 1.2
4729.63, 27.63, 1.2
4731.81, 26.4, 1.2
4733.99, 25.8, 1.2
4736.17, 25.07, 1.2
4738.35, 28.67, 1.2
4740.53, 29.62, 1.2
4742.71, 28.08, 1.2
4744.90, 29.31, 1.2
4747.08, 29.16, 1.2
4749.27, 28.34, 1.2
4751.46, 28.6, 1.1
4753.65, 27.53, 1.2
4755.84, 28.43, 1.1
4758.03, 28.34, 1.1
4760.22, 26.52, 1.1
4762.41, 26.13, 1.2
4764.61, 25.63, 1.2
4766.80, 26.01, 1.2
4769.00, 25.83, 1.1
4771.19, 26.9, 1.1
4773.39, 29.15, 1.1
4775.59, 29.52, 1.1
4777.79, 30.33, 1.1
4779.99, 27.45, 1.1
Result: 7.51 angstrom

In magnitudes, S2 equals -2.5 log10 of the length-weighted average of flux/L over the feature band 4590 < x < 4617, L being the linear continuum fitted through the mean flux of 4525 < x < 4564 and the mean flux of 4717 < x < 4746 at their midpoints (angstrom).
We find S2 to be -0.09 mag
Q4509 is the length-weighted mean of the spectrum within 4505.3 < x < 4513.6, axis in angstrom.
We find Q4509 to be 26.3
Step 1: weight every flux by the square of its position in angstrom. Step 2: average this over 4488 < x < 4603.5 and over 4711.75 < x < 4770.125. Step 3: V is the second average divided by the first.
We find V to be 1.2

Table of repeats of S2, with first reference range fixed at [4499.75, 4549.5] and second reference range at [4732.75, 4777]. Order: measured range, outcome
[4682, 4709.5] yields 0.06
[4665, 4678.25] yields 0.04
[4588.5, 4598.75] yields -0.05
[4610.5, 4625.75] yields -0.10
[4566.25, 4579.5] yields -0.05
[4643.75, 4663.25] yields 0.03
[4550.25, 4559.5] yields 0.04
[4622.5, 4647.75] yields -0.02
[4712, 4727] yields -0.04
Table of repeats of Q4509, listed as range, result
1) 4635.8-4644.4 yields 26.6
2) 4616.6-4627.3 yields 29.2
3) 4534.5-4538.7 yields 26.5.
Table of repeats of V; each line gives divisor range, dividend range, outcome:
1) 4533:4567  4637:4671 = 1.05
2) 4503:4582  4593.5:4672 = 1.10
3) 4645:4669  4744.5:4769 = 1.10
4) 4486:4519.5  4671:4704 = 1.09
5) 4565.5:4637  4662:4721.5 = 0.99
